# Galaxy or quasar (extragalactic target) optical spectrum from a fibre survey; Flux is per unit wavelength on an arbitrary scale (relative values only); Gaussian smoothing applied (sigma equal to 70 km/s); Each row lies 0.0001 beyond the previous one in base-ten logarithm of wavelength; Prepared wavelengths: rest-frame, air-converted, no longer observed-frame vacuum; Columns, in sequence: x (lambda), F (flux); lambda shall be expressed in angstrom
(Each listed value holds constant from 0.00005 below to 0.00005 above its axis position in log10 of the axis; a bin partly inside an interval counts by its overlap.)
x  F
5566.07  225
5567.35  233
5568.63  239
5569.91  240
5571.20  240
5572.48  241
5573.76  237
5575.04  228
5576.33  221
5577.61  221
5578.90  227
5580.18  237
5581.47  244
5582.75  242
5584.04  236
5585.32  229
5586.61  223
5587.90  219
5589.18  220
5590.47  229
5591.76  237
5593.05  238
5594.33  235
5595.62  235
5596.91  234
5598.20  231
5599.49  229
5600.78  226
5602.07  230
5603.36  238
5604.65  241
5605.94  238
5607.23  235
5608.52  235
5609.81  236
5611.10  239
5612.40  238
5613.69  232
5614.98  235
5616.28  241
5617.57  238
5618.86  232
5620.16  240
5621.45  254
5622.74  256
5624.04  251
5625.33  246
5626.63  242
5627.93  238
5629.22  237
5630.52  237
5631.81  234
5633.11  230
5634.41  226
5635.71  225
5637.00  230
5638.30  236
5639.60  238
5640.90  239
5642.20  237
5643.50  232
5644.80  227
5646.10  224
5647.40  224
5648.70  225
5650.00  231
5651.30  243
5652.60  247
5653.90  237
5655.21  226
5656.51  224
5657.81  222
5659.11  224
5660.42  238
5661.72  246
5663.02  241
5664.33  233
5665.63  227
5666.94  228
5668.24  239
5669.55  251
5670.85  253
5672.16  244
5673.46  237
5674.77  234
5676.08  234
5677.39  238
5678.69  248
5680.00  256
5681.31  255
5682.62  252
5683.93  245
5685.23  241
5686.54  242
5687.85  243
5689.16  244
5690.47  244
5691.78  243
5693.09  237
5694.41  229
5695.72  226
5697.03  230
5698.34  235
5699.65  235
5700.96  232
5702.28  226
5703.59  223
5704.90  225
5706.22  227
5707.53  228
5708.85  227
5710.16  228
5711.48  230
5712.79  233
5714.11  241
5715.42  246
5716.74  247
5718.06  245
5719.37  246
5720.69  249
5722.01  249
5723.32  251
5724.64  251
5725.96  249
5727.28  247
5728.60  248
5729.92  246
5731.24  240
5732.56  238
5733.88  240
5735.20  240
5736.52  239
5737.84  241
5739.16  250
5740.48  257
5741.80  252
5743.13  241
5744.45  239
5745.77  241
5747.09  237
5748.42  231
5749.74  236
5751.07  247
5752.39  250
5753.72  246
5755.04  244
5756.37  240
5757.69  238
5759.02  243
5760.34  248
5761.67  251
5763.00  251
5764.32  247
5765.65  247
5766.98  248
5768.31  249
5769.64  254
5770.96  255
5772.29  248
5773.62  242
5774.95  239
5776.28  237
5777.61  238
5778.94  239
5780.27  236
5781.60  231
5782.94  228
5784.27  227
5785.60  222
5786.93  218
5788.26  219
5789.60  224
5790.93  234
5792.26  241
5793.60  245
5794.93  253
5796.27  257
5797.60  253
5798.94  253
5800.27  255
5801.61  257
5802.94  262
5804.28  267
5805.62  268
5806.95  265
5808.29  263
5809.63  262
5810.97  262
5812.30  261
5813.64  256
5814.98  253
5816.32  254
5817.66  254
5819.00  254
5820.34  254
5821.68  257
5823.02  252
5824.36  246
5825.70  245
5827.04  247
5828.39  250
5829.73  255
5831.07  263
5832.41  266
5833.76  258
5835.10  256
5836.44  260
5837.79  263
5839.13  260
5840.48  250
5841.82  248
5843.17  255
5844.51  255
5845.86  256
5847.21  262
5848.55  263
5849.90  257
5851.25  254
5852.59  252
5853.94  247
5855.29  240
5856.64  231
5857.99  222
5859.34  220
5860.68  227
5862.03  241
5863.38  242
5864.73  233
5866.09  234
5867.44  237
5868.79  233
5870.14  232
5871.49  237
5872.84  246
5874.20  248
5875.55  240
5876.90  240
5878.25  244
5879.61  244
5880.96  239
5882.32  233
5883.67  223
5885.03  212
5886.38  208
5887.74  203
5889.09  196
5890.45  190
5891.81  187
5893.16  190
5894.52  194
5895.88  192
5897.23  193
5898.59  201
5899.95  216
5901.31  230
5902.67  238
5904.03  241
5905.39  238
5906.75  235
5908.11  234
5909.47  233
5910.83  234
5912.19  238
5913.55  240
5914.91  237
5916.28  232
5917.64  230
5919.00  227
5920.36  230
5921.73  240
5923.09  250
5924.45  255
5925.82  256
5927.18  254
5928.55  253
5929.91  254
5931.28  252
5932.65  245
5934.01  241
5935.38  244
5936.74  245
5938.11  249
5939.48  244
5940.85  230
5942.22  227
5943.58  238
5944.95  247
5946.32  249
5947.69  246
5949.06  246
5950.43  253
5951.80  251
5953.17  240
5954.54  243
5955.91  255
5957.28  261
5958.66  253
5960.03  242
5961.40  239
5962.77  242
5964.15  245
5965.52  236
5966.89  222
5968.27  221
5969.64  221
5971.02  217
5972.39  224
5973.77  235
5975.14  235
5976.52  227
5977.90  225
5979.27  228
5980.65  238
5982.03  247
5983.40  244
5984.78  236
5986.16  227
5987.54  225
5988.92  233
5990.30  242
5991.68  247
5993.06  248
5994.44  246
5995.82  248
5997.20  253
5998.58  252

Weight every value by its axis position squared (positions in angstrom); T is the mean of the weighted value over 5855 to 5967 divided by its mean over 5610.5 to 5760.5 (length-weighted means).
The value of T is 1.06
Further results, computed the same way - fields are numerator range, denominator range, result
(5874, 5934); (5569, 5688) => 1.07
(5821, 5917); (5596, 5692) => 1.08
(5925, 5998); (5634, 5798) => 1.10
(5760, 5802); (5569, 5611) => 1.11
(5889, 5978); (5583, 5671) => 1.11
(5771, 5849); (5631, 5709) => 1.12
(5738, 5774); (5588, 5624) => 1.10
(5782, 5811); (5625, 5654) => 1.11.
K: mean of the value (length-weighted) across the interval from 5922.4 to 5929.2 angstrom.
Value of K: 254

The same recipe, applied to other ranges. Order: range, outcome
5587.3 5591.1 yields 223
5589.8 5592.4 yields 232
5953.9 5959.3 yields 253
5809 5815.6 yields 259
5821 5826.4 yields 250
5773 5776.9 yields 239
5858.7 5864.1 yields 233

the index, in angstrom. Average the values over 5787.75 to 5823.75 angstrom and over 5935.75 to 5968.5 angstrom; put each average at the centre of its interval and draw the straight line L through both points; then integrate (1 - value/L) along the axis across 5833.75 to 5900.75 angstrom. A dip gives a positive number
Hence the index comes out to 4.33 angstrom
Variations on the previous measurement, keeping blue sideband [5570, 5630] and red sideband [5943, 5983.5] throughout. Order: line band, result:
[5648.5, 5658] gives 0.13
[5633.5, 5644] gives 0.14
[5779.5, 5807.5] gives -0.73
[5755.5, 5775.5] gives -0.81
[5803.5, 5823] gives -1.77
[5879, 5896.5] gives 2.19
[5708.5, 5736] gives -0.69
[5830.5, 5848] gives -1.48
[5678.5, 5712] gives -0.01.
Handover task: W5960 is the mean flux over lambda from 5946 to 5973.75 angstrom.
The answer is 240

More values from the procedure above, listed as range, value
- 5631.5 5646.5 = 231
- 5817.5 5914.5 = 237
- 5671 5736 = 240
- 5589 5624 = 236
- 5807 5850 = 256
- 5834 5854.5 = 256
